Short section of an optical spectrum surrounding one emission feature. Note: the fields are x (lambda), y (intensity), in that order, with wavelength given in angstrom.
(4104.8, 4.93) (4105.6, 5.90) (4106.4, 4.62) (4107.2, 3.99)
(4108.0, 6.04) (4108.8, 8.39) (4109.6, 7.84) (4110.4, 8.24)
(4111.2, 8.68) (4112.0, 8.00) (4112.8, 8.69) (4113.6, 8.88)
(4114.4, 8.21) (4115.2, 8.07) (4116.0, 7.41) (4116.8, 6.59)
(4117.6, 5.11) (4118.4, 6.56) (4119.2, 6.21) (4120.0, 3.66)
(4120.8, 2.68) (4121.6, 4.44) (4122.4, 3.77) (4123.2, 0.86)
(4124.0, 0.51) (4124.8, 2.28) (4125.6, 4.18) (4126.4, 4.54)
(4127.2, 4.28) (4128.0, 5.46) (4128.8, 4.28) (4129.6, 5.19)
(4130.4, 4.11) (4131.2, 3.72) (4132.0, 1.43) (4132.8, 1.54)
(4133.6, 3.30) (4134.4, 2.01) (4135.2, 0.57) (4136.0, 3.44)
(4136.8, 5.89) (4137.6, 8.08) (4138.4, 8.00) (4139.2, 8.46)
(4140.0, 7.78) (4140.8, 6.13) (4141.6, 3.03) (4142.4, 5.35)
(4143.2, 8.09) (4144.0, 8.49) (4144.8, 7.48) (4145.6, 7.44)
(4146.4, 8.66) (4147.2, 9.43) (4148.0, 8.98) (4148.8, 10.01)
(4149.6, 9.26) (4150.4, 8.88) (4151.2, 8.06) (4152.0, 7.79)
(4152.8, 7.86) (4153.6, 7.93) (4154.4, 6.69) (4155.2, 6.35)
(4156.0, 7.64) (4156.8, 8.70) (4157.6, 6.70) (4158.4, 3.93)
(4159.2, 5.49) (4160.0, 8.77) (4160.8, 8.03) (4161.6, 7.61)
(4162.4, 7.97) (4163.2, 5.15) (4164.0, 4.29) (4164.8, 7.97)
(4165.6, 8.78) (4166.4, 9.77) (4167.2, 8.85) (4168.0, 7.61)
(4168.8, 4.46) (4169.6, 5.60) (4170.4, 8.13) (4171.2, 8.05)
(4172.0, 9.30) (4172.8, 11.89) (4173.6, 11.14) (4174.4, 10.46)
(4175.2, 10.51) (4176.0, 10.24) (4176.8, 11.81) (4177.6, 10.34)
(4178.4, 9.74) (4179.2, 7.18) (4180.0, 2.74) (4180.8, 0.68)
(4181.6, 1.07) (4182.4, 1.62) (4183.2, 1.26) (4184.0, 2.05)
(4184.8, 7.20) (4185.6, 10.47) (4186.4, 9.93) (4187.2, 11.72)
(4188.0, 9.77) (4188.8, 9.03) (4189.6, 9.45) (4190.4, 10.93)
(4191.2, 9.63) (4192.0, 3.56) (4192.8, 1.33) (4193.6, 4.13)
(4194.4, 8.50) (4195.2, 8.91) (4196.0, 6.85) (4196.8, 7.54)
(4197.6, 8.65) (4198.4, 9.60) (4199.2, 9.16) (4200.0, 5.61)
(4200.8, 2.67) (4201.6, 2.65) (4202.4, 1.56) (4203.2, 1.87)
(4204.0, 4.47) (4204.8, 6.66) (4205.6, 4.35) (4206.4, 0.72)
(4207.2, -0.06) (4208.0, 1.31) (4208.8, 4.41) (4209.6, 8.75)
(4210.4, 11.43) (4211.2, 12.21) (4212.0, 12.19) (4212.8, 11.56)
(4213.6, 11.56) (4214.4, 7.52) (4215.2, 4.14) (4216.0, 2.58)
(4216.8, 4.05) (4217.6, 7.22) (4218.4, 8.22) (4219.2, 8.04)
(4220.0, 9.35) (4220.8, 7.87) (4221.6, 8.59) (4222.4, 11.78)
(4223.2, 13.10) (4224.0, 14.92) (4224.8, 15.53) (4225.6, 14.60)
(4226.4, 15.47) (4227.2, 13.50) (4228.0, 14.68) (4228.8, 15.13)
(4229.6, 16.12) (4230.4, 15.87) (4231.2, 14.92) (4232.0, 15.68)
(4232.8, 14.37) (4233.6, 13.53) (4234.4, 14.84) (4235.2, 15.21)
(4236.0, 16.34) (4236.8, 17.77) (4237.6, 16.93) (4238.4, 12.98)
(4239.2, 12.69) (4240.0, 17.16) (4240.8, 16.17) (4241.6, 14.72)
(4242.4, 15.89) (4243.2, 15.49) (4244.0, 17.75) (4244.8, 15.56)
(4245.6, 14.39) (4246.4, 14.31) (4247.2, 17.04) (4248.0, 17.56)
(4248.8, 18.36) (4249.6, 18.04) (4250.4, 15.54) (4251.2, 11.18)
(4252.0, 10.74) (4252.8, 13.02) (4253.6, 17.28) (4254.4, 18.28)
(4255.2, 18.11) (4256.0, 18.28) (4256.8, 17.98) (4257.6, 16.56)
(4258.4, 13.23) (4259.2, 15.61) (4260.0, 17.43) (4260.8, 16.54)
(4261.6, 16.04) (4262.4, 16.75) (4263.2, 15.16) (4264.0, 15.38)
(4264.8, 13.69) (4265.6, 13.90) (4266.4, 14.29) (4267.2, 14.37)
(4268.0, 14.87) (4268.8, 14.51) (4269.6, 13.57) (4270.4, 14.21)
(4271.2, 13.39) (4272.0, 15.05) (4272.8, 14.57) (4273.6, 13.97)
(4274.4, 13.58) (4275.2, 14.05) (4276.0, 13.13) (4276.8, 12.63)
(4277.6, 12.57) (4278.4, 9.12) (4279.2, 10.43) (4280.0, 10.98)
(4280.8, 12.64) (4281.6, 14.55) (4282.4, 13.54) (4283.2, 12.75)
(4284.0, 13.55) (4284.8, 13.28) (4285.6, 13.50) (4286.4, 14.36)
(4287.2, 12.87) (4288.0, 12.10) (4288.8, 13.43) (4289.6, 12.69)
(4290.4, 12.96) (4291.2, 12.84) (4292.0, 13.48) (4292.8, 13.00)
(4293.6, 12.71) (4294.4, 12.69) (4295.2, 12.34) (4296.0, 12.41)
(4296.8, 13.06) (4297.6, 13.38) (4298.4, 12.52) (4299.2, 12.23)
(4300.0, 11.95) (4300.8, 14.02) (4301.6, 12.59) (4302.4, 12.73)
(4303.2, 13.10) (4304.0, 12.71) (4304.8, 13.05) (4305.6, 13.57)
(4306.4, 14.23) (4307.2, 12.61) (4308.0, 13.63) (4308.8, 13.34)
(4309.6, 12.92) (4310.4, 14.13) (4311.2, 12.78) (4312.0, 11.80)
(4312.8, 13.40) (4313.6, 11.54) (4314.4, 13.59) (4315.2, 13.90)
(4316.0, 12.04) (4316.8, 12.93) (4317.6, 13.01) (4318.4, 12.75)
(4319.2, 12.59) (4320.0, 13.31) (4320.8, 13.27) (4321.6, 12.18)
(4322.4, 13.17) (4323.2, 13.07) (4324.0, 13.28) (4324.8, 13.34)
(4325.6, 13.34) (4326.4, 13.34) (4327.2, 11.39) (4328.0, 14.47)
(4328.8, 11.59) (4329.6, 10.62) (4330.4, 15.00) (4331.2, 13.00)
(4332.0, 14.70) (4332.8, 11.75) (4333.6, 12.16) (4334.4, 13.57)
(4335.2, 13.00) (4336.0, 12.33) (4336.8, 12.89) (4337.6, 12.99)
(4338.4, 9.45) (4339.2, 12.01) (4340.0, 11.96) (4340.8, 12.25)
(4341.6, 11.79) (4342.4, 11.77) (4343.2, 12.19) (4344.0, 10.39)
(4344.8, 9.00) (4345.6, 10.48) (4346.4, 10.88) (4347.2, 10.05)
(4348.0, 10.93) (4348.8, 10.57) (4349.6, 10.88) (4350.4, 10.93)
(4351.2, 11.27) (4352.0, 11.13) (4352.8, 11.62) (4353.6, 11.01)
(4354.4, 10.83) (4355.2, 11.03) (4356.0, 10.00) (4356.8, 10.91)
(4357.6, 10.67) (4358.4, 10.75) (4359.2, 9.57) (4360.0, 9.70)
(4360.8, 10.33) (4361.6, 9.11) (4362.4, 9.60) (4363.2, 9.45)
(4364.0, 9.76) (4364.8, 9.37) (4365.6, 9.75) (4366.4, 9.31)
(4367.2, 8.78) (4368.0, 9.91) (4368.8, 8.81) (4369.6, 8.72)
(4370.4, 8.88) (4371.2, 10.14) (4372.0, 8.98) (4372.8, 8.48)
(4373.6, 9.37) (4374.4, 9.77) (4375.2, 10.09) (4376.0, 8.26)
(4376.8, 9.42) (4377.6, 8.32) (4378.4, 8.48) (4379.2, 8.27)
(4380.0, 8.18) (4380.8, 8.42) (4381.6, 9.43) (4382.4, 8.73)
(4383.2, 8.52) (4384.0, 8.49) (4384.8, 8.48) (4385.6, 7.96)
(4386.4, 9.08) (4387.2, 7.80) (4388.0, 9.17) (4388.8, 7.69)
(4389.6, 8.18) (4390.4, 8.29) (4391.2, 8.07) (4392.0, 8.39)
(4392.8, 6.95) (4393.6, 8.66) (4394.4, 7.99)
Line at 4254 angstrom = Lyman alpha 1216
